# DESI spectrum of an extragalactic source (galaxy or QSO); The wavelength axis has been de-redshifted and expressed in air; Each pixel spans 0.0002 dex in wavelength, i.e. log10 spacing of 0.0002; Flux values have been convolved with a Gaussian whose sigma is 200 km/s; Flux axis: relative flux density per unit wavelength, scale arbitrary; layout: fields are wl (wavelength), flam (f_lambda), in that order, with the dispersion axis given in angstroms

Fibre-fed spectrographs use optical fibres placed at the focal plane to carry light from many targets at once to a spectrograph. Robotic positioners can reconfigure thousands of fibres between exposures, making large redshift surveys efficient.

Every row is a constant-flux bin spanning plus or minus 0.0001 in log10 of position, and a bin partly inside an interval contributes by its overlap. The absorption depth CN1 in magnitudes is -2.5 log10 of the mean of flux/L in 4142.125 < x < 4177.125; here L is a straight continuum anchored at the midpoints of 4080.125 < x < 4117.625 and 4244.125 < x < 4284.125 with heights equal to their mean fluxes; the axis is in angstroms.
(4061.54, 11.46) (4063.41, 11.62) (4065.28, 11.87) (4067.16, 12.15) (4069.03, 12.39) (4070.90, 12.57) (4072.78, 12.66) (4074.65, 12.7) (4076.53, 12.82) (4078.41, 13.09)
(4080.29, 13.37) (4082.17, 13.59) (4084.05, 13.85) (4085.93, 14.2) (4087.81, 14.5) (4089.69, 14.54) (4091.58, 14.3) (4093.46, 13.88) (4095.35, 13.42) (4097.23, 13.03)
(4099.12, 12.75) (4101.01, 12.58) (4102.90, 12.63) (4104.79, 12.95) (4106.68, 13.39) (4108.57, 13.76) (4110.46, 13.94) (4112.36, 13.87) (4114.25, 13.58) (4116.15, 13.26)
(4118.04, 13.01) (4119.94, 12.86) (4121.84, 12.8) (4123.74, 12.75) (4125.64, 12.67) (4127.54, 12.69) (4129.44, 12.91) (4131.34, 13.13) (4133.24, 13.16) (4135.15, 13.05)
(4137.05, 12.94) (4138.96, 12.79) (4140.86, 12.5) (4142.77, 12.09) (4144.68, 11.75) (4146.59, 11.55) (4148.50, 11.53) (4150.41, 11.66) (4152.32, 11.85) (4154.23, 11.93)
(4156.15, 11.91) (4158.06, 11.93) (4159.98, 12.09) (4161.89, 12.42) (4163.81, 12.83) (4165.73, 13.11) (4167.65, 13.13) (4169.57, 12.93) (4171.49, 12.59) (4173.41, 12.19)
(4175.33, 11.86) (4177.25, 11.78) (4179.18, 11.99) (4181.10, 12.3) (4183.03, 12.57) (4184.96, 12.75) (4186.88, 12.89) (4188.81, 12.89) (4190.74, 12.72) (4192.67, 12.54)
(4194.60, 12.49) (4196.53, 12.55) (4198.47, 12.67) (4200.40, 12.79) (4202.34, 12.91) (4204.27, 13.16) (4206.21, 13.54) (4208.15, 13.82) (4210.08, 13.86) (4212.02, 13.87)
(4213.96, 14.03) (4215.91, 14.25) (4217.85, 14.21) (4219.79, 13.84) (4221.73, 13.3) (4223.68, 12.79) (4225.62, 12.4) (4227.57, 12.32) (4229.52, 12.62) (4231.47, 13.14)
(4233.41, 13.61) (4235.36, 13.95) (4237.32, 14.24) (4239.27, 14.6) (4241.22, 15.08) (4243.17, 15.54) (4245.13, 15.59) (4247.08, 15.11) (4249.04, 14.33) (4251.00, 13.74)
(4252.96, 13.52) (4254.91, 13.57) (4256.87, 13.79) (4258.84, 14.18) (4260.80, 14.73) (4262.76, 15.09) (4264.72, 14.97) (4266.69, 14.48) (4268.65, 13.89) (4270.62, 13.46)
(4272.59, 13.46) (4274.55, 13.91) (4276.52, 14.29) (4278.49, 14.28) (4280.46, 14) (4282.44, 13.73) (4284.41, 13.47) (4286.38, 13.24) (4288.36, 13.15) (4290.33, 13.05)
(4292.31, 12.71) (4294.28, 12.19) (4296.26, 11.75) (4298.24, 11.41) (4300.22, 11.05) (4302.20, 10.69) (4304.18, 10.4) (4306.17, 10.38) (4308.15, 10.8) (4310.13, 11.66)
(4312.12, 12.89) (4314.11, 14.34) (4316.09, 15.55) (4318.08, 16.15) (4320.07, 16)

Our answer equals 0.14 mag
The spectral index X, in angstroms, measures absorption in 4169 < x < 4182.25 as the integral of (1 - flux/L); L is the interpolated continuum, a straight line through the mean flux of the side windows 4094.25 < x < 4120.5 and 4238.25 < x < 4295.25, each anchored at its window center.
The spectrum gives 1.3 angstroms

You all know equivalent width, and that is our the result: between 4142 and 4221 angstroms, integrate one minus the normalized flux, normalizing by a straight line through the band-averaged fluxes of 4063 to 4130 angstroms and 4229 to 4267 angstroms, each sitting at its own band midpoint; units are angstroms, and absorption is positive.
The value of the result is 6.4 angstroms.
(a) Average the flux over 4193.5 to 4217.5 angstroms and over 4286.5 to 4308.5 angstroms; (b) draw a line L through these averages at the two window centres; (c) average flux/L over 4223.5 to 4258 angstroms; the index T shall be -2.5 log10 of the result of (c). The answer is -0.10 mag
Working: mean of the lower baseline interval 13.3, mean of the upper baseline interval 11.7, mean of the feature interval 13.9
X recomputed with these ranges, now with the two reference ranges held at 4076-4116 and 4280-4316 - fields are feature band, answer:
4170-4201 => 1.23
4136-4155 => 1.68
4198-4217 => -0.96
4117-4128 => 0.46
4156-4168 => 0.58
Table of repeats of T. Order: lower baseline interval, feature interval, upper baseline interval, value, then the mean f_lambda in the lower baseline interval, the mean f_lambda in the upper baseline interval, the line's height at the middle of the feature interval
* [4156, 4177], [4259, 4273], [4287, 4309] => -0.208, 12.5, 11.6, 11.8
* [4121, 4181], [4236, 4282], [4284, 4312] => -0.193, 12.4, 11.9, 12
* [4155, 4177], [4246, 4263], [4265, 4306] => -0.114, 12.4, 12.9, 12.8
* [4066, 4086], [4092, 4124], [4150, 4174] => -0.040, 13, 12.4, 12.7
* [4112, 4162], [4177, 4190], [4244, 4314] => 0.023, 12.5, 13.2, 12.8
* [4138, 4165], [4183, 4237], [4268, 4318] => -0.068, 12.1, 12.8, 12.4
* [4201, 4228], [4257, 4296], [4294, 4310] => -0.170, 13.5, 11.1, 11.8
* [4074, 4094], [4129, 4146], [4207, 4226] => 0.085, 13.7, 13.7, 13.7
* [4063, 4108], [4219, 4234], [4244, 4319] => 0.028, 13.1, 13.4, 13.3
